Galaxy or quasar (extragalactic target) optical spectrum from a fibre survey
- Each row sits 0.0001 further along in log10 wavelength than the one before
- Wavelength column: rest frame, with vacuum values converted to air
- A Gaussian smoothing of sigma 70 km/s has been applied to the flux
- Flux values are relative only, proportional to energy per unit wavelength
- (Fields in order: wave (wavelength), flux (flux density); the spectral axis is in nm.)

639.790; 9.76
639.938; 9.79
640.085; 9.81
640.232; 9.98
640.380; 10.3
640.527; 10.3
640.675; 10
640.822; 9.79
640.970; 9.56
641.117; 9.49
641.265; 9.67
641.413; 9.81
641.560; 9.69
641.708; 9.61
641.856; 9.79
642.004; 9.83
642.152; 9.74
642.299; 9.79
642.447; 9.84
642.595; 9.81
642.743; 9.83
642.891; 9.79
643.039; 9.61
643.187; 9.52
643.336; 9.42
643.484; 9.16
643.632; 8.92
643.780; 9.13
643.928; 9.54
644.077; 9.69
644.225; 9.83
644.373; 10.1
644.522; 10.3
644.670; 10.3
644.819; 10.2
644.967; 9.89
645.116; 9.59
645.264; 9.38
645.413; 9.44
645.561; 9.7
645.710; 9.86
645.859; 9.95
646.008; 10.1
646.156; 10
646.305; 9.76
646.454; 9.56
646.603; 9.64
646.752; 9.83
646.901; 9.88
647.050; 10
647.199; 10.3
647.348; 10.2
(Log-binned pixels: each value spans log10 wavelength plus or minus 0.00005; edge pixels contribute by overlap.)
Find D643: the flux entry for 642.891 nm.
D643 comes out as 9.79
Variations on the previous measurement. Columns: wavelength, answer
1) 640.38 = 10.3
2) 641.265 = 9.67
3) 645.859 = 9.95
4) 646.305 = 9.76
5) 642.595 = 9.81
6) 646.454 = 9.56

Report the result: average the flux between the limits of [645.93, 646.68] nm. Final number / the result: 9.81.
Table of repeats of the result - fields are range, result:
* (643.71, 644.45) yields 9.66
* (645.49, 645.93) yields 9.82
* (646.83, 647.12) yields 9.94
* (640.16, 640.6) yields 10.2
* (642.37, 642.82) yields 9.82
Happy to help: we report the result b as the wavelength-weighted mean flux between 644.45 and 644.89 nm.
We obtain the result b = 10.3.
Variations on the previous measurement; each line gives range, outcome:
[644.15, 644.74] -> 10.1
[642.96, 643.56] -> 9.42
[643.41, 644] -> 9.2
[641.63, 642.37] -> 9.75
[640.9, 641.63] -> 9.65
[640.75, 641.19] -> 9.62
